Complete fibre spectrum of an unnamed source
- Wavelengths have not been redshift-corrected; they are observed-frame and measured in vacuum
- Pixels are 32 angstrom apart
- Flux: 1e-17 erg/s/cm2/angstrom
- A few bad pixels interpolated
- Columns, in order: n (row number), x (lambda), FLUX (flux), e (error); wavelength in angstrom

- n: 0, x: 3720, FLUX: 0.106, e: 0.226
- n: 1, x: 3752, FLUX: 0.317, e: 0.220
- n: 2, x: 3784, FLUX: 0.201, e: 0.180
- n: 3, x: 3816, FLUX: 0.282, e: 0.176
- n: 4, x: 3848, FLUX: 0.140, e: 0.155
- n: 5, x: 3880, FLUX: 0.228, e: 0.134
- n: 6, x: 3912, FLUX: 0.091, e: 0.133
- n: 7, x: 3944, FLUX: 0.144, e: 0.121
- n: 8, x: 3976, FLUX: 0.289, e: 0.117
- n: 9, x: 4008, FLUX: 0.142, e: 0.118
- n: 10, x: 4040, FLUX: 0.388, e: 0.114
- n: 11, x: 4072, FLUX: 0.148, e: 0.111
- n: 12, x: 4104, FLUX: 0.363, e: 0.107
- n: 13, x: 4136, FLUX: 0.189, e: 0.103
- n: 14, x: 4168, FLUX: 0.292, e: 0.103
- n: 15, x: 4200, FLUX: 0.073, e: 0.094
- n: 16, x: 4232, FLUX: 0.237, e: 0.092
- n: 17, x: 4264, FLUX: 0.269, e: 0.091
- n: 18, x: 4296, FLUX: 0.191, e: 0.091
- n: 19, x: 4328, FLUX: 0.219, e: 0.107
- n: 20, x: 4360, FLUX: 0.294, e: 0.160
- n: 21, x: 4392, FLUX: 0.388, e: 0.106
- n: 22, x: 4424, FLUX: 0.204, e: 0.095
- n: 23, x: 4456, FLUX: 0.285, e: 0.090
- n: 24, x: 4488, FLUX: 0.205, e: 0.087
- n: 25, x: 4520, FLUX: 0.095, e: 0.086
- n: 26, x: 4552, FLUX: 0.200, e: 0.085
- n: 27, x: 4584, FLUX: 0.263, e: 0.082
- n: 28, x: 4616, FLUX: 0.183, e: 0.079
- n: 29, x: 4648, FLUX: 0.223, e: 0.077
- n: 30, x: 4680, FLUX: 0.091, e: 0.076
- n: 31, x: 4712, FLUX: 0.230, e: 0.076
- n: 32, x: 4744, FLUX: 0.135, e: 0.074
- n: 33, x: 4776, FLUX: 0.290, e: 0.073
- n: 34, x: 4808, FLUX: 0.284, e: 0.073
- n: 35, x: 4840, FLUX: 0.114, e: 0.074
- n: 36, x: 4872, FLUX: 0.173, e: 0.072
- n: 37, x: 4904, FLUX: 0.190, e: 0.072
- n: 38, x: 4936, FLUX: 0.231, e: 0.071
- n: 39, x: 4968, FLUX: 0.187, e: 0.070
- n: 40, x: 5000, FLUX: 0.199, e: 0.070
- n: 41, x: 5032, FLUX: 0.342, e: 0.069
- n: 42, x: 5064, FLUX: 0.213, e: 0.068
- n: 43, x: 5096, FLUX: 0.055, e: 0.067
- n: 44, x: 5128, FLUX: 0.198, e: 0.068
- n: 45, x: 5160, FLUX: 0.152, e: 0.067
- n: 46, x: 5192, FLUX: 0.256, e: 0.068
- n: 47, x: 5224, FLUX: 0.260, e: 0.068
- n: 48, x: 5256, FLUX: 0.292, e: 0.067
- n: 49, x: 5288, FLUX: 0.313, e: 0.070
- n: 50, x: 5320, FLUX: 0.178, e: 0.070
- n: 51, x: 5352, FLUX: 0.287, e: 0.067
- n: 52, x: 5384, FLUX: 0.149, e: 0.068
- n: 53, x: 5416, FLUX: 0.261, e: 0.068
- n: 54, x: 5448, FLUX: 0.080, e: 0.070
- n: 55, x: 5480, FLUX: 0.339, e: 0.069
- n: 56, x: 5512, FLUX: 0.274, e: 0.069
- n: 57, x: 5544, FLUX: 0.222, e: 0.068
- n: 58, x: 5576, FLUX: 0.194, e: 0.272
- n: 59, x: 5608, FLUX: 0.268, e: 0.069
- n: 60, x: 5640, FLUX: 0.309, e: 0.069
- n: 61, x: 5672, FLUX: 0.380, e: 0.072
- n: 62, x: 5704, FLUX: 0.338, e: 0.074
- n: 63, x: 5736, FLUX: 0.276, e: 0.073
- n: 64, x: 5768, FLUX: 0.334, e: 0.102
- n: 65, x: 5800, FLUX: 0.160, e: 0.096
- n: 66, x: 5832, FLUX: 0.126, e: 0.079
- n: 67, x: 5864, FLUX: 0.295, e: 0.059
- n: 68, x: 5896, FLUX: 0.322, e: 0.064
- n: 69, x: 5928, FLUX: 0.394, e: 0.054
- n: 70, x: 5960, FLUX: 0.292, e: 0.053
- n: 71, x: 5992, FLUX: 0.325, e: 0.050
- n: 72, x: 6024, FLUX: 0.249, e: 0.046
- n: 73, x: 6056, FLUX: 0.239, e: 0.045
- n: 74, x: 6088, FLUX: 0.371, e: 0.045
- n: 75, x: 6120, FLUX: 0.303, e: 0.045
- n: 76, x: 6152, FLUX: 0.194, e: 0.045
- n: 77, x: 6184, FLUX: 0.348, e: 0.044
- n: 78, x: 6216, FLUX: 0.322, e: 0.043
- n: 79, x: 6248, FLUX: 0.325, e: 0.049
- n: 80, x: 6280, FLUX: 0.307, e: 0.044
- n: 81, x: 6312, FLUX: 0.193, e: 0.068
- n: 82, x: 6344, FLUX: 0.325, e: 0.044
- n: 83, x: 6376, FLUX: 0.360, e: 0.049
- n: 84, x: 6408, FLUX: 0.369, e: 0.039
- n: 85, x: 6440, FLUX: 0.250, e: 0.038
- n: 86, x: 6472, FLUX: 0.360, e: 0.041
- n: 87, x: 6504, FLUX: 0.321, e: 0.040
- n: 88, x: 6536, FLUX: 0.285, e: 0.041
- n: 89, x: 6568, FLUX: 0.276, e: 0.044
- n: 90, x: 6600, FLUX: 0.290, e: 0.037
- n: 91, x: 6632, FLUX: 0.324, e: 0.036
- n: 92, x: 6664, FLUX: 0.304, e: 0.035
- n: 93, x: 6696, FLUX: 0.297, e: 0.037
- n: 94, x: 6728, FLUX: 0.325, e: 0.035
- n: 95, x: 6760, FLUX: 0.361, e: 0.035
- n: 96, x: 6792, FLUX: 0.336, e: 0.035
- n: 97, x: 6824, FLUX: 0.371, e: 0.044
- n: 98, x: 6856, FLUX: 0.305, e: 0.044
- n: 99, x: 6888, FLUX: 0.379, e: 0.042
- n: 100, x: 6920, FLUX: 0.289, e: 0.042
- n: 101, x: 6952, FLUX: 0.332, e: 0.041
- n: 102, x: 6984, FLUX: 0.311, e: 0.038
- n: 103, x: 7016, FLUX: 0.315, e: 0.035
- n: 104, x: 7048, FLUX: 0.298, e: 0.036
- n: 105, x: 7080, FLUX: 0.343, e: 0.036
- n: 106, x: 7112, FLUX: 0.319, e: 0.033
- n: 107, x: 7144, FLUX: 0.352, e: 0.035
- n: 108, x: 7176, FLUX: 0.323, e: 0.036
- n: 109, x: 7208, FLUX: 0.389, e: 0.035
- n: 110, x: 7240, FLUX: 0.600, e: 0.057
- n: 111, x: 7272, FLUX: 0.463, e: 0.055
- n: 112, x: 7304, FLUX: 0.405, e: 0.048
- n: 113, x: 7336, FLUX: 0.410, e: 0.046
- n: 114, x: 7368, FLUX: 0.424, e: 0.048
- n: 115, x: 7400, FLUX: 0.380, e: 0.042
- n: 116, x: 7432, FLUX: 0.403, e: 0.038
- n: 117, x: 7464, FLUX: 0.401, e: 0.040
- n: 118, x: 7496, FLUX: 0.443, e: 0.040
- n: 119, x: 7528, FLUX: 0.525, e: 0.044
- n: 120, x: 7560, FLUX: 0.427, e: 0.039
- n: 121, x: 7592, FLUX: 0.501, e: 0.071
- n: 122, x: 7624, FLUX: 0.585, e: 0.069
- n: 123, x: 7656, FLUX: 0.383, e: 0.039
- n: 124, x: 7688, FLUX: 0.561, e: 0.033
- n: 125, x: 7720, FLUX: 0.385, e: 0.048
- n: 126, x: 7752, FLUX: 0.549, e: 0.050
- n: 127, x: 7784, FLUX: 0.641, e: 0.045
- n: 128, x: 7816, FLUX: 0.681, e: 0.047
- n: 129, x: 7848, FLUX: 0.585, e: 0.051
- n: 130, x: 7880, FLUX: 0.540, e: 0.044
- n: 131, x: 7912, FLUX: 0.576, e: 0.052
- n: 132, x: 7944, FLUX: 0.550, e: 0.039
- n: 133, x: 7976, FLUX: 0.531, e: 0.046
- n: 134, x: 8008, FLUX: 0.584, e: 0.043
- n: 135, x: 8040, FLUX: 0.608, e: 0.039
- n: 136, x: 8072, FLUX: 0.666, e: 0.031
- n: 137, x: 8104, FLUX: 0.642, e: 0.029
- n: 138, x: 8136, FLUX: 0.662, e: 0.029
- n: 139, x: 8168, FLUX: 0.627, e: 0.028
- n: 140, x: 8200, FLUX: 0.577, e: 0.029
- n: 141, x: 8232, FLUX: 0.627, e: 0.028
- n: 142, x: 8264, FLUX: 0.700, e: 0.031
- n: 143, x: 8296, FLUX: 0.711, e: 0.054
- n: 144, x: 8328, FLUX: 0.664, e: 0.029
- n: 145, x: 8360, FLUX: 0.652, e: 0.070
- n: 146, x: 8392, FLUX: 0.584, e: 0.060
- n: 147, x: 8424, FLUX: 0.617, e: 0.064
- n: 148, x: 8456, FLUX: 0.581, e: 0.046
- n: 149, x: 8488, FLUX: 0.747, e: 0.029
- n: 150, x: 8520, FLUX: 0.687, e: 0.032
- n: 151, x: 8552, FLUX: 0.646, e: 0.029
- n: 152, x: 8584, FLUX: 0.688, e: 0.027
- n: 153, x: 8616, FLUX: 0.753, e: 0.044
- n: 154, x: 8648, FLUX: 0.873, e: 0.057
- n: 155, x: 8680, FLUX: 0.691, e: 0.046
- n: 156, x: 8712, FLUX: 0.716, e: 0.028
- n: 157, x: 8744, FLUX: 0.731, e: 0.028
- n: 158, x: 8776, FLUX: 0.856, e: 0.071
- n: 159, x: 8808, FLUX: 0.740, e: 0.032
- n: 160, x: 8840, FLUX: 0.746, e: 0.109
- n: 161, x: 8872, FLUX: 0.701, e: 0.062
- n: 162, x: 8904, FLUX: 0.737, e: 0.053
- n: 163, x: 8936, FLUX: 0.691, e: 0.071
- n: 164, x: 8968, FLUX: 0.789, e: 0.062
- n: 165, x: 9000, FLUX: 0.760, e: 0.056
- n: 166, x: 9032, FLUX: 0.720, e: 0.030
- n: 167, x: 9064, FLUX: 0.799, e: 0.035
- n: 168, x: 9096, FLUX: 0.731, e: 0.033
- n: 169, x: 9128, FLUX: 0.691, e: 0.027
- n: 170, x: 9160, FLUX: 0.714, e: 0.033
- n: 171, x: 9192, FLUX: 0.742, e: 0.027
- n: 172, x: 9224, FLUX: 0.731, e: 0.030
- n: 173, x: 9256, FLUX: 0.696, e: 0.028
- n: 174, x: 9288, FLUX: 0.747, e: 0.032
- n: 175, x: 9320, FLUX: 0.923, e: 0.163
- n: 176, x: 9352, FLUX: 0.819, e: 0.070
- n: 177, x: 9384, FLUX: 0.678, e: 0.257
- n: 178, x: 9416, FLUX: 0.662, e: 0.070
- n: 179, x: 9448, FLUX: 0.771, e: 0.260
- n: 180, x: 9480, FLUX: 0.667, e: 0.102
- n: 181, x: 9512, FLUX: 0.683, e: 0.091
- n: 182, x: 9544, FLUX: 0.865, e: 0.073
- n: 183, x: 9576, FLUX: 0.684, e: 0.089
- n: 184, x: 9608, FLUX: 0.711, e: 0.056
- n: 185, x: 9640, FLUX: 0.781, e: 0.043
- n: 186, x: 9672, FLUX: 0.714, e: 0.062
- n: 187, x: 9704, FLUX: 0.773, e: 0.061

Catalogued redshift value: 0.95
